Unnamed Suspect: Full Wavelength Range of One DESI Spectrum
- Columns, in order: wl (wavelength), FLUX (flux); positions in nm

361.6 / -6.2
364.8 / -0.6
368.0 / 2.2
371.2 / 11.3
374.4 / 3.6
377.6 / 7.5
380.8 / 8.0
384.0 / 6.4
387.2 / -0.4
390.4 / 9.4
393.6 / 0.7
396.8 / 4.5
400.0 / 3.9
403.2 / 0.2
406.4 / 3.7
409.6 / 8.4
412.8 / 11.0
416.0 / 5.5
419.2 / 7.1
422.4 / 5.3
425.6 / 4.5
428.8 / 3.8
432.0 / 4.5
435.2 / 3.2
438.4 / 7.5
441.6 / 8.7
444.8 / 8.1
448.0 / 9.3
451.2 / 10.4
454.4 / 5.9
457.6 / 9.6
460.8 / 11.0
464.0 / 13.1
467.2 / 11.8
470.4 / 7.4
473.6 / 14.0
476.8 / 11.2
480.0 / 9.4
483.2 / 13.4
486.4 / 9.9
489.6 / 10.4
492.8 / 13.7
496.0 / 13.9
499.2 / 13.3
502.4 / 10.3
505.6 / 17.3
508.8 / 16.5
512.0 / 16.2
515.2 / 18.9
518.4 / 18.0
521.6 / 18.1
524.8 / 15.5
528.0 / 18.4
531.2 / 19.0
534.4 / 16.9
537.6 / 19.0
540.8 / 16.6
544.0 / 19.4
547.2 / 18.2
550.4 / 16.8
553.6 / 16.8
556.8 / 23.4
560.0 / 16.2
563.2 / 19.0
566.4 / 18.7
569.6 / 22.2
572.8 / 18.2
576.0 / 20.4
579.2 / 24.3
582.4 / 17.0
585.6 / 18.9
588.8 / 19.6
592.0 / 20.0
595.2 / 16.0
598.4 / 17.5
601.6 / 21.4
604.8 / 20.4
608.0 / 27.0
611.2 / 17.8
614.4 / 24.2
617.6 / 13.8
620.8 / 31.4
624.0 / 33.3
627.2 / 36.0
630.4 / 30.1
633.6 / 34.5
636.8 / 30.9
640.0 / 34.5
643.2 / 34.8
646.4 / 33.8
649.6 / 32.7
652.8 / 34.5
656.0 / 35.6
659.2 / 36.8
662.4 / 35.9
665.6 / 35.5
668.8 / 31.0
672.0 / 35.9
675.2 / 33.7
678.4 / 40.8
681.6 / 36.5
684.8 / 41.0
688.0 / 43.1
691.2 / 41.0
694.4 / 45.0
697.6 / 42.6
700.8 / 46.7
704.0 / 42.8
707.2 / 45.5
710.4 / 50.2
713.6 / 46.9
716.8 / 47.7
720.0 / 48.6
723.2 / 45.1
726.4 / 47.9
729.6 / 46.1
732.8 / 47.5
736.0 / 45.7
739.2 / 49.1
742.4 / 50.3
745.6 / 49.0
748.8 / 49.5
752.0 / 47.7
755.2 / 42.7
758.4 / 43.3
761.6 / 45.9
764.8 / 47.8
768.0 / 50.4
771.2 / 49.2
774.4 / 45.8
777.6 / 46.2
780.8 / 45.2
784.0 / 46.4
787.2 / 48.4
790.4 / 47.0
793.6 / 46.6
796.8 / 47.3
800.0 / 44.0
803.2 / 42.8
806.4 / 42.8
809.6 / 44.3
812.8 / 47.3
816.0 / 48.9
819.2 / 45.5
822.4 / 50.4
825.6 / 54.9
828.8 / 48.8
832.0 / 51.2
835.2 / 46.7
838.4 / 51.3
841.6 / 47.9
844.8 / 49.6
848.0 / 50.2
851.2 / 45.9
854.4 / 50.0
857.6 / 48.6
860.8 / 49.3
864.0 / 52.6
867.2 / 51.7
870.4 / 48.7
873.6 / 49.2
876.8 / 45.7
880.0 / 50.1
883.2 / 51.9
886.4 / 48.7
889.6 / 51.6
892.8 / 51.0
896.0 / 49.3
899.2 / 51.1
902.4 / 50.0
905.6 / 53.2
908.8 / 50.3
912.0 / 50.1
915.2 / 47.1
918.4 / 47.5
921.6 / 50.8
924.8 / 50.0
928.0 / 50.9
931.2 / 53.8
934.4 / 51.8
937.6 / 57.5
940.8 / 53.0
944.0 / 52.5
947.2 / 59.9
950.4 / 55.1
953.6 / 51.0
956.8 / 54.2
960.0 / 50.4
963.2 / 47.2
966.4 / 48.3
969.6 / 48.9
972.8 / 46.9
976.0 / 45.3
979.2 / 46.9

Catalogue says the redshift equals 0.555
